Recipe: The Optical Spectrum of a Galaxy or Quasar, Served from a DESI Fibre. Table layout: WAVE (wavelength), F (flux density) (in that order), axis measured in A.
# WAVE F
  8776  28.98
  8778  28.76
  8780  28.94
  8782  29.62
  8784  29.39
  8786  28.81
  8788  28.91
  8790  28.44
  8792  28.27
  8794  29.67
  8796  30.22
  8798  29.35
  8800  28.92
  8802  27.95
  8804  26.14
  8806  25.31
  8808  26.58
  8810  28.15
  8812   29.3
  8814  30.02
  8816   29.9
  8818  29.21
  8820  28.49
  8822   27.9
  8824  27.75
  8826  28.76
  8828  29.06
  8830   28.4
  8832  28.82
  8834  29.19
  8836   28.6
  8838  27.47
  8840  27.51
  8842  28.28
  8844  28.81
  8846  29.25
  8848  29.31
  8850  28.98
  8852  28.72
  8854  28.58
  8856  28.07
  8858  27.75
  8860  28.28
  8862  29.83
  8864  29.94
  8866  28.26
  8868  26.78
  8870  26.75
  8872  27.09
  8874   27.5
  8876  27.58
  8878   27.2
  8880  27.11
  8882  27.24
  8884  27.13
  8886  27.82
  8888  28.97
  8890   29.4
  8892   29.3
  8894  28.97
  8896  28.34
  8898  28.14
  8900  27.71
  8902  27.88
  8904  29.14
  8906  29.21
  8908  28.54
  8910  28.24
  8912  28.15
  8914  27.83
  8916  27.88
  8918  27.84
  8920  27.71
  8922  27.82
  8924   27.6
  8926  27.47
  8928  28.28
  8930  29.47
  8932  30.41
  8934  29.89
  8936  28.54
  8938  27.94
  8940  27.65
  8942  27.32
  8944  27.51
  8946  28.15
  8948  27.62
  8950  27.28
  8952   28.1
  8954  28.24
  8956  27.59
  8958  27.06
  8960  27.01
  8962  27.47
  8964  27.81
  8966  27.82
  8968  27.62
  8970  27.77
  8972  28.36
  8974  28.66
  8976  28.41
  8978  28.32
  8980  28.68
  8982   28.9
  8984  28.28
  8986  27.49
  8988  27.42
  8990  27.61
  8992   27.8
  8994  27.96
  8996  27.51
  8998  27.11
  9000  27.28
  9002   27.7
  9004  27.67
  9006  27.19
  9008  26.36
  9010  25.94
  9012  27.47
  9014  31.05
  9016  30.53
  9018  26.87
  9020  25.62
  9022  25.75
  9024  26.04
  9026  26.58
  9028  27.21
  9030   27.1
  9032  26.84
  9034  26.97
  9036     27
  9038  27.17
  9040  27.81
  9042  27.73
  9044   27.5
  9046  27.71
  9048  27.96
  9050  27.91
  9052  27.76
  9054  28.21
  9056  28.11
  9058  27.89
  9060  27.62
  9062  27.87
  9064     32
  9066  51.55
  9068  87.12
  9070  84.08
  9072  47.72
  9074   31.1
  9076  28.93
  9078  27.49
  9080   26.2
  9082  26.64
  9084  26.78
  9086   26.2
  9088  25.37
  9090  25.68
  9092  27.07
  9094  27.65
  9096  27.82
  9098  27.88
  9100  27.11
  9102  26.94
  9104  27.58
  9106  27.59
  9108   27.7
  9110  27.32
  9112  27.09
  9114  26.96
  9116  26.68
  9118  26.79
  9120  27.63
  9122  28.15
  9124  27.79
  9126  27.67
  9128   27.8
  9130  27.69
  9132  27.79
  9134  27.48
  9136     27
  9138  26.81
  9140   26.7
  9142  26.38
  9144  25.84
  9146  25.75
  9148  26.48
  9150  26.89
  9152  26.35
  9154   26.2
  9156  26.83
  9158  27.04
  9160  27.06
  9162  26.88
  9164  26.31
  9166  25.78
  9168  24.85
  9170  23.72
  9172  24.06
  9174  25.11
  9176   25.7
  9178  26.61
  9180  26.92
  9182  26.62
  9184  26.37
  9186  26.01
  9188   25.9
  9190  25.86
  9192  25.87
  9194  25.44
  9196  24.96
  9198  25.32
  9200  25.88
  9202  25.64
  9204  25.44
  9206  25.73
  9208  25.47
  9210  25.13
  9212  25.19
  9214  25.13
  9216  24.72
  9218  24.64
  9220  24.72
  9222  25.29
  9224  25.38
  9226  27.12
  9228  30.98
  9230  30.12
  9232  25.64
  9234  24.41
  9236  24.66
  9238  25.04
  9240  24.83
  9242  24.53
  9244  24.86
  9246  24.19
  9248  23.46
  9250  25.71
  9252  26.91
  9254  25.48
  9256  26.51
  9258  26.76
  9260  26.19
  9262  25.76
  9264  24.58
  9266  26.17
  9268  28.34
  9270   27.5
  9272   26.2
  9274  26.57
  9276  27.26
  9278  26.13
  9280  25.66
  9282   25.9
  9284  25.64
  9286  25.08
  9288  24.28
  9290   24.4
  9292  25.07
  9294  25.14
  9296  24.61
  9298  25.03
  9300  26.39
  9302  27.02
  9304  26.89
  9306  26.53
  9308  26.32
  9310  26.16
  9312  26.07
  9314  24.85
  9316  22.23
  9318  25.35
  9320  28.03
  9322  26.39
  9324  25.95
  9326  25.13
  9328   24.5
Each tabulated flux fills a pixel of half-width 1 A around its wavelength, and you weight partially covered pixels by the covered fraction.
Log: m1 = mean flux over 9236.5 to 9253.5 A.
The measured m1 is 24.9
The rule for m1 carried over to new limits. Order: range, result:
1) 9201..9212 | 25.5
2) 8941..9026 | 27.7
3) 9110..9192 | 26.5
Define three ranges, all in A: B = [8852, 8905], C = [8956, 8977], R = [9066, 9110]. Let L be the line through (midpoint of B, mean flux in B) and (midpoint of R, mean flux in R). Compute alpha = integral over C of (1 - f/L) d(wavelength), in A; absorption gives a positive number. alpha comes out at 1.9 A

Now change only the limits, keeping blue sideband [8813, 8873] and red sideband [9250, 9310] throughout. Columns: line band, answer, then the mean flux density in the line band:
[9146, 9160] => 0.1 A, 26.6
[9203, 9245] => 1.1 A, 25.7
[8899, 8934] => -0.3 A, 28.4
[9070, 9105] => -3.8 A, 30.1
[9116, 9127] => -0.2 A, 27.5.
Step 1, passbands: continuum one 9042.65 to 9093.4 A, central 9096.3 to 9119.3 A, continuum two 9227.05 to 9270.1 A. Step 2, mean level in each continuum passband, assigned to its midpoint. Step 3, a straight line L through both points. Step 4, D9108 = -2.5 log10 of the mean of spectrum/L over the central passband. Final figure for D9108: 0.18 mag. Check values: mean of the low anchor 34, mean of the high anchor 26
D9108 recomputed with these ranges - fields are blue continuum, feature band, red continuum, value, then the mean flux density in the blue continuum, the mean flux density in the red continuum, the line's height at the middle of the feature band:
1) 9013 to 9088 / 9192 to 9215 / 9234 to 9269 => 0.07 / 31.9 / 25.5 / 27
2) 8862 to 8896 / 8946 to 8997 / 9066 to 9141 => 0.06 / 28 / 31.3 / 29.4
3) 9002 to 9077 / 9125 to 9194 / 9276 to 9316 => 0.10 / 32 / 25.6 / 29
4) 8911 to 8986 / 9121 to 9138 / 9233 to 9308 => -0.04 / 28.1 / 25.7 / 26.7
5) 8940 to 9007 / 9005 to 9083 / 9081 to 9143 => -0.16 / 27.8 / 27.2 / 27.5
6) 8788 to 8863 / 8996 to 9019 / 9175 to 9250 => -0.02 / 28.5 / 25.7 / 27.2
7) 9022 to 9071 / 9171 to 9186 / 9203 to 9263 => 0.08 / 33.3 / 25.7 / 27.9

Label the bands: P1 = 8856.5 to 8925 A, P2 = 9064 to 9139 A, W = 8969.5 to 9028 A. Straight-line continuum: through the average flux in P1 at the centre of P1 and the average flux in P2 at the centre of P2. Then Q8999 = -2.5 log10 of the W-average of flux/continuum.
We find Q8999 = 0.086 mag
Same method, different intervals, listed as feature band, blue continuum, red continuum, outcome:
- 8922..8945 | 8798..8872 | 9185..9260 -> -0.026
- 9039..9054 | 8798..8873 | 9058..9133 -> 0.124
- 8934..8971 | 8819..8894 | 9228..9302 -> -0.002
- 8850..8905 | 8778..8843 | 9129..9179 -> -0.002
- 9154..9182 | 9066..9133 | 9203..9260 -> 0.106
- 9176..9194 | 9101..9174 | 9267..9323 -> 0.012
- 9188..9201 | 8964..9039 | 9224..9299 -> 0.030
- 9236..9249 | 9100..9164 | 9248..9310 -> 0.074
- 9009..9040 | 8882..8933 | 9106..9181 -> 0.011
